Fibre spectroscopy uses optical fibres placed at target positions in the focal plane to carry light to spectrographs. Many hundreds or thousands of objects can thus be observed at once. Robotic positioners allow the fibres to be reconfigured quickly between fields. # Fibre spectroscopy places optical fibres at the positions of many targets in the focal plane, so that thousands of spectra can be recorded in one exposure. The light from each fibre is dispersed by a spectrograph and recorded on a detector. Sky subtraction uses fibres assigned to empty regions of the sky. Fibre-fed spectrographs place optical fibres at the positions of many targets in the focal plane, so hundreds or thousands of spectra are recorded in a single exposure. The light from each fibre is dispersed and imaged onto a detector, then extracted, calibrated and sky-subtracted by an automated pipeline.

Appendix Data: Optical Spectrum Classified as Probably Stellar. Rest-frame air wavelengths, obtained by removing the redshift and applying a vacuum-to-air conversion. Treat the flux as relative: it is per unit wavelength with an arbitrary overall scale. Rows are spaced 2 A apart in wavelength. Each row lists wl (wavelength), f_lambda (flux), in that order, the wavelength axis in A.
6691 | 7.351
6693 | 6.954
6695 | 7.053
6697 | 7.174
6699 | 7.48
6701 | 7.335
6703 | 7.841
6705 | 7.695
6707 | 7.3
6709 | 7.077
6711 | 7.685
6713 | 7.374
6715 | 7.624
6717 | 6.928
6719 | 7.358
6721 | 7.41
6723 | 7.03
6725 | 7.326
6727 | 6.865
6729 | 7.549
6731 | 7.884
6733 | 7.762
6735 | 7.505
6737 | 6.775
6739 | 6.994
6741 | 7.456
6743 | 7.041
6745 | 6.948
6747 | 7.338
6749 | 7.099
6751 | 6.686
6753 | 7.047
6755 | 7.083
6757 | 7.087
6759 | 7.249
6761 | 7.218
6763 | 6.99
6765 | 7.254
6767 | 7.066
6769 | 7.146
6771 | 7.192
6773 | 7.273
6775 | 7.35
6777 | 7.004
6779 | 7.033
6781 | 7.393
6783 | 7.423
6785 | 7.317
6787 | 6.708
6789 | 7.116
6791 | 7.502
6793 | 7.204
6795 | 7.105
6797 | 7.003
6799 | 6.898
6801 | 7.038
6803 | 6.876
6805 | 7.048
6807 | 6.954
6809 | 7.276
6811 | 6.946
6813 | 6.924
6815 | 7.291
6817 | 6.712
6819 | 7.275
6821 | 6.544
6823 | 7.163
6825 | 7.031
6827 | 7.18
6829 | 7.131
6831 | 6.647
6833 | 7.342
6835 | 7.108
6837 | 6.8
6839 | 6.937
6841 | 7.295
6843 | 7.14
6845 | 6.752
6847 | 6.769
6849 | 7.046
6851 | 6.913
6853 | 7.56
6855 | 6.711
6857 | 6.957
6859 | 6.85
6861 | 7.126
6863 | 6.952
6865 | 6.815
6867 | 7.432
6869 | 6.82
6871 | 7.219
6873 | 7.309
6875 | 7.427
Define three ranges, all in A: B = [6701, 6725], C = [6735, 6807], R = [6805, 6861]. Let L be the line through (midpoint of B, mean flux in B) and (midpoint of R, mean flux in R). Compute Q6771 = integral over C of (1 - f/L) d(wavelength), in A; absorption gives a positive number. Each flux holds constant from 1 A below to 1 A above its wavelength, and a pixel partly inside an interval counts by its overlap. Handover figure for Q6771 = 0.9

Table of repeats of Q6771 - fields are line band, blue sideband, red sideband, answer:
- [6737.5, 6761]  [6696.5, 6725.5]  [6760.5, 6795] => 0.6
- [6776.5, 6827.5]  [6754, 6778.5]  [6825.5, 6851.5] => 0.1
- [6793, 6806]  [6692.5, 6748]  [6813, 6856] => 0.2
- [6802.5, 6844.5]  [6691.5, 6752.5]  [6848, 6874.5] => 0.6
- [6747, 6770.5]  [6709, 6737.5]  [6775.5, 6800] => 0.5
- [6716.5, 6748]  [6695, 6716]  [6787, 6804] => 0.3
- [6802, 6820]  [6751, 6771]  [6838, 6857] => 0.0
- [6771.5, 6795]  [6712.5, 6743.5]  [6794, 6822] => -0.4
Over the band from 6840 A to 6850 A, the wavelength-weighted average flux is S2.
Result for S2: 7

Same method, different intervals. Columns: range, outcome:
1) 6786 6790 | 6.91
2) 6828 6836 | 7.06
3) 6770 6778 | 7.2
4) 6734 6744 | 7.15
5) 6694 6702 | 7.26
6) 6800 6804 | 6.96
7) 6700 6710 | 7.45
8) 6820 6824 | 6.85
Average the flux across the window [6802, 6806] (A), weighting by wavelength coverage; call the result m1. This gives 6.96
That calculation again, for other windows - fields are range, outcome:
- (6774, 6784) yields 7.24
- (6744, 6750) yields 7.13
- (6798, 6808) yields 6.96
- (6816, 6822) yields 6.84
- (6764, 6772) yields 7.16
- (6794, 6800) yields 7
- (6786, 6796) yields 7.13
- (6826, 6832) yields 6.99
